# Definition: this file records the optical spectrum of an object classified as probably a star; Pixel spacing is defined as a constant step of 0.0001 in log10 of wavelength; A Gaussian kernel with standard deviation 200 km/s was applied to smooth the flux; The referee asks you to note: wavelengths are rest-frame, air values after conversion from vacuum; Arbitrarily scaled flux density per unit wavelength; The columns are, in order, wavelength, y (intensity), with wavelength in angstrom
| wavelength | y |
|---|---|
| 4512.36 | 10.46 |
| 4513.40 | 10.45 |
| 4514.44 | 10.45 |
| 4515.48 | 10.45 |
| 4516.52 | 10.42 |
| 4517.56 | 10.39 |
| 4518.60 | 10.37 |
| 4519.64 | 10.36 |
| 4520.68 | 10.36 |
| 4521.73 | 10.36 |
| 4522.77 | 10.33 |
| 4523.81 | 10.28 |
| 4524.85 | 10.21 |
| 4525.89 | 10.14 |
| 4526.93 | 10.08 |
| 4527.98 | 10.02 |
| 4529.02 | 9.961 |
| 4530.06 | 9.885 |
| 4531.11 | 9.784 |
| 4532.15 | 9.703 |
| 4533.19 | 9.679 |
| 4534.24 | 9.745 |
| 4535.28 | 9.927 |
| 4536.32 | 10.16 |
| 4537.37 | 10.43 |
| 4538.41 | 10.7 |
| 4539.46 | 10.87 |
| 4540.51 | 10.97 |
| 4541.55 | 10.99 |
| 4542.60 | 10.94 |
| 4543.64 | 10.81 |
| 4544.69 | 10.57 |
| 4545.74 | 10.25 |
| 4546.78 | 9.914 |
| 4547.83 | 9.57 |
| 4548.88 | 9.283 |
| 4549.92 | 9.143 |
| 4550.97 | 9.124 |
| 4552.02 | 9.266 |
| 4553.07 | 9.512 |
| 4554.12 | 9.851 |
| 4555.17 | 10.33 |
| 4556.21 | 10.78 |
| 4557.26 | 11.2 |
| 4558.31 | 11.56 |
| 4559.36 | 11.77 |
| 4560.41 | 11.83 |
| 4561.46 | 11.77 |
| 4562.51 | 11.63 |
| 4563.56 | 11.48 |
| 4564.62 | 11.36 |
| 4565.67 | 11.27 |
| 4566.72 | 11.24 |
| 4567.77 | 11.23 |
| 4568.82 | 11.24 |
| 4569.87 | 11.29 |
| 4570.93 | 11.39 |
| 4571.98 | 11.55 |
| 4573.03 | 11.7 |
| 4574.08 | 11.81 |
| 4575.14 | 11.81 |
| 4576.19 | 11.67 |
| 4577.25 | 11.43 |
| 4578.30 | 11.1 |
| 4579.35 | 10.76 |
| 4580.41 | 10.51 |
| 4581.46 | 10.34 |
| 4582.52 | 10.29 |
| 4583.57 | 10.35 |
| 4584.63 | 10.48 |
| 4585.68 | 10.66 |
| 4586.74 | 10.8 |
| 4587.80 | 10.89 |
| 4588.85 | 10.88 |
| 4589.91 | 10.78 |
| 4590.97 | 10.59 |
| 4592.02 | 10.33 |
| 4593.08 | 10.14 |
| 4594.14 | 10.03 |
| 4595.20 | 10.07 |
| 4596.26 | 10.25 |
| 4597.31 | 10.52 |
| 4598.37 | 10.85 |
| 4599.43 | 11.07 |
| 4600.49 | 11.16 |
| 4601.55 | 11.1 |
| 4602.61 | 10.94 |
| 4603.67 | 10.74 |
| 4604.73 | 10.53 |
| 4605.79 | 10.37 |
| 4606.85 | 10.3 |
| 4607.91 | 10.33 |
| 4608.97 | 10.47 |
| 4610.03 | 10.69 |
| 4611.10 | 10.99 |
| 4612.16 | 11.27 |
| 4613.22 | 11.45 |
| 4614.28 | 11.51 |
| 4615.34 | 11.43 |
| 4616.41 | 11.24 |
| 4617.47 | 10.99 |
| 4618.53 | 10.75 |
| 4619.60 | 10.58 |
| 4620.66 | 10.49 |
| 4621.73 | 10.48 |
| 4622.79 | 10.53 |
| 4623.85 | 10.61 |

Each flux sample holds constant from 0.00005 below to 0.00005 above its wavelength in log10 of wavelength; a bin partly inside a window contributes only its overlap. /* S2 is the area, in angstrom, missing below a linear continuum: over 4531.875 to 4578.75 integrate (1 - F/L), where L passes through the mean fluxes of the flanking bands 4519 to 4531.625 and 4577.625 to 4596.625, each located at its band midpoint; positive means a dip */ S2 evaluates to -1.9 angstrom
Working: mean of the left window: 10.1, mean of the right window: 10.5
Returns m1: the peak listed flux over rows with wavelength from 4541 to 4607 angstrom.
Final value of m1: 11.83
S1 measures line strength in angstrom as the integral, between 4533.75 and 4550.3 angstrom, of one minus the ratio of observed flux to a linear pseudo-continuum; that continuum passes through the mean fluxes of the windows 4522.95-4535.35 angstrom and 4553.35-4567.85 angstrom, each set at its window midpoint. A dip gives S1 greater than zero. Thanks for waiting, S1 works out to 0.3 angstrom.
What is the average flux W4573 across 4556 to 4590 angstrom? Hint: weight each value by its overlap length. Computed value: 11.2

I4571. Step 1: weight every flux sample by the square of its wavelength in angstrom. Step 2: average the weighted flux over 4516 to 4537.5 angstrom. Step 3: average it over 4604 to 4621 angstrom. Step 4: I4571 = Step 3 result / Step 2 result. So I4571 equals 1.1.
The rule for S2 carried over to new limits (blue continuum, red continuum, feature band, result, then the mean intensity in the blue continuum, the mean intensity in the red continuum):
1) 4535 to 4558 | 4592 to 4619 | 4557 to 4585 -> -2.2 angstrom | 10.2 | 10.8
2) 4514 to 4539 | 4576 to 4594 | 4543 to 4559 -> 0.4 angstrom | 10.2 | 10.7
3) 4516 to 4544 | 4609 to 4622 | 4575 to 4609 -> 0.3 angstrom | 10.3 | 11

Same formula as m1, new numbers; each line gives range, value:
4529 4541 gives 10.97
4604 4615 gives 11.51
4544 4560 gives 11.77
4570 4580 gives 11.81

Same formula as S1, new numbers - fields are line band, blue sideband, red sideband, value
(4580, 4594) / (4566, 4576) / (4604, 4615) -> 0.8 angstrom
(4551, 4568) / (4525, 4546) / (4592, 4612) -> -0.9 angstrom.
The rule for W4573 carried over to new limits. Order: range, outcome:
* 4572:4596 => 10.8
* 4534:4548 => 10.5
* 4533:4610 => 10.7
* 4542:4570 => 10.7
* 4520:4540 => 10.1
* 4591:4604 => 10.6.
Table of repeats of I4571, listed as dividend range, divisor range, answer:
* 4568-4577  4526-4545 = 1.14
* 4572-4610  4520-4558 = 1.08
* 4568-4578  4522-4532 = 1.17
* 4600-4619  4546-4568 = 1.05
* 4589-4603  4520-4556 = 1.08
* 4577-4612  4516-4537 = 1.08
